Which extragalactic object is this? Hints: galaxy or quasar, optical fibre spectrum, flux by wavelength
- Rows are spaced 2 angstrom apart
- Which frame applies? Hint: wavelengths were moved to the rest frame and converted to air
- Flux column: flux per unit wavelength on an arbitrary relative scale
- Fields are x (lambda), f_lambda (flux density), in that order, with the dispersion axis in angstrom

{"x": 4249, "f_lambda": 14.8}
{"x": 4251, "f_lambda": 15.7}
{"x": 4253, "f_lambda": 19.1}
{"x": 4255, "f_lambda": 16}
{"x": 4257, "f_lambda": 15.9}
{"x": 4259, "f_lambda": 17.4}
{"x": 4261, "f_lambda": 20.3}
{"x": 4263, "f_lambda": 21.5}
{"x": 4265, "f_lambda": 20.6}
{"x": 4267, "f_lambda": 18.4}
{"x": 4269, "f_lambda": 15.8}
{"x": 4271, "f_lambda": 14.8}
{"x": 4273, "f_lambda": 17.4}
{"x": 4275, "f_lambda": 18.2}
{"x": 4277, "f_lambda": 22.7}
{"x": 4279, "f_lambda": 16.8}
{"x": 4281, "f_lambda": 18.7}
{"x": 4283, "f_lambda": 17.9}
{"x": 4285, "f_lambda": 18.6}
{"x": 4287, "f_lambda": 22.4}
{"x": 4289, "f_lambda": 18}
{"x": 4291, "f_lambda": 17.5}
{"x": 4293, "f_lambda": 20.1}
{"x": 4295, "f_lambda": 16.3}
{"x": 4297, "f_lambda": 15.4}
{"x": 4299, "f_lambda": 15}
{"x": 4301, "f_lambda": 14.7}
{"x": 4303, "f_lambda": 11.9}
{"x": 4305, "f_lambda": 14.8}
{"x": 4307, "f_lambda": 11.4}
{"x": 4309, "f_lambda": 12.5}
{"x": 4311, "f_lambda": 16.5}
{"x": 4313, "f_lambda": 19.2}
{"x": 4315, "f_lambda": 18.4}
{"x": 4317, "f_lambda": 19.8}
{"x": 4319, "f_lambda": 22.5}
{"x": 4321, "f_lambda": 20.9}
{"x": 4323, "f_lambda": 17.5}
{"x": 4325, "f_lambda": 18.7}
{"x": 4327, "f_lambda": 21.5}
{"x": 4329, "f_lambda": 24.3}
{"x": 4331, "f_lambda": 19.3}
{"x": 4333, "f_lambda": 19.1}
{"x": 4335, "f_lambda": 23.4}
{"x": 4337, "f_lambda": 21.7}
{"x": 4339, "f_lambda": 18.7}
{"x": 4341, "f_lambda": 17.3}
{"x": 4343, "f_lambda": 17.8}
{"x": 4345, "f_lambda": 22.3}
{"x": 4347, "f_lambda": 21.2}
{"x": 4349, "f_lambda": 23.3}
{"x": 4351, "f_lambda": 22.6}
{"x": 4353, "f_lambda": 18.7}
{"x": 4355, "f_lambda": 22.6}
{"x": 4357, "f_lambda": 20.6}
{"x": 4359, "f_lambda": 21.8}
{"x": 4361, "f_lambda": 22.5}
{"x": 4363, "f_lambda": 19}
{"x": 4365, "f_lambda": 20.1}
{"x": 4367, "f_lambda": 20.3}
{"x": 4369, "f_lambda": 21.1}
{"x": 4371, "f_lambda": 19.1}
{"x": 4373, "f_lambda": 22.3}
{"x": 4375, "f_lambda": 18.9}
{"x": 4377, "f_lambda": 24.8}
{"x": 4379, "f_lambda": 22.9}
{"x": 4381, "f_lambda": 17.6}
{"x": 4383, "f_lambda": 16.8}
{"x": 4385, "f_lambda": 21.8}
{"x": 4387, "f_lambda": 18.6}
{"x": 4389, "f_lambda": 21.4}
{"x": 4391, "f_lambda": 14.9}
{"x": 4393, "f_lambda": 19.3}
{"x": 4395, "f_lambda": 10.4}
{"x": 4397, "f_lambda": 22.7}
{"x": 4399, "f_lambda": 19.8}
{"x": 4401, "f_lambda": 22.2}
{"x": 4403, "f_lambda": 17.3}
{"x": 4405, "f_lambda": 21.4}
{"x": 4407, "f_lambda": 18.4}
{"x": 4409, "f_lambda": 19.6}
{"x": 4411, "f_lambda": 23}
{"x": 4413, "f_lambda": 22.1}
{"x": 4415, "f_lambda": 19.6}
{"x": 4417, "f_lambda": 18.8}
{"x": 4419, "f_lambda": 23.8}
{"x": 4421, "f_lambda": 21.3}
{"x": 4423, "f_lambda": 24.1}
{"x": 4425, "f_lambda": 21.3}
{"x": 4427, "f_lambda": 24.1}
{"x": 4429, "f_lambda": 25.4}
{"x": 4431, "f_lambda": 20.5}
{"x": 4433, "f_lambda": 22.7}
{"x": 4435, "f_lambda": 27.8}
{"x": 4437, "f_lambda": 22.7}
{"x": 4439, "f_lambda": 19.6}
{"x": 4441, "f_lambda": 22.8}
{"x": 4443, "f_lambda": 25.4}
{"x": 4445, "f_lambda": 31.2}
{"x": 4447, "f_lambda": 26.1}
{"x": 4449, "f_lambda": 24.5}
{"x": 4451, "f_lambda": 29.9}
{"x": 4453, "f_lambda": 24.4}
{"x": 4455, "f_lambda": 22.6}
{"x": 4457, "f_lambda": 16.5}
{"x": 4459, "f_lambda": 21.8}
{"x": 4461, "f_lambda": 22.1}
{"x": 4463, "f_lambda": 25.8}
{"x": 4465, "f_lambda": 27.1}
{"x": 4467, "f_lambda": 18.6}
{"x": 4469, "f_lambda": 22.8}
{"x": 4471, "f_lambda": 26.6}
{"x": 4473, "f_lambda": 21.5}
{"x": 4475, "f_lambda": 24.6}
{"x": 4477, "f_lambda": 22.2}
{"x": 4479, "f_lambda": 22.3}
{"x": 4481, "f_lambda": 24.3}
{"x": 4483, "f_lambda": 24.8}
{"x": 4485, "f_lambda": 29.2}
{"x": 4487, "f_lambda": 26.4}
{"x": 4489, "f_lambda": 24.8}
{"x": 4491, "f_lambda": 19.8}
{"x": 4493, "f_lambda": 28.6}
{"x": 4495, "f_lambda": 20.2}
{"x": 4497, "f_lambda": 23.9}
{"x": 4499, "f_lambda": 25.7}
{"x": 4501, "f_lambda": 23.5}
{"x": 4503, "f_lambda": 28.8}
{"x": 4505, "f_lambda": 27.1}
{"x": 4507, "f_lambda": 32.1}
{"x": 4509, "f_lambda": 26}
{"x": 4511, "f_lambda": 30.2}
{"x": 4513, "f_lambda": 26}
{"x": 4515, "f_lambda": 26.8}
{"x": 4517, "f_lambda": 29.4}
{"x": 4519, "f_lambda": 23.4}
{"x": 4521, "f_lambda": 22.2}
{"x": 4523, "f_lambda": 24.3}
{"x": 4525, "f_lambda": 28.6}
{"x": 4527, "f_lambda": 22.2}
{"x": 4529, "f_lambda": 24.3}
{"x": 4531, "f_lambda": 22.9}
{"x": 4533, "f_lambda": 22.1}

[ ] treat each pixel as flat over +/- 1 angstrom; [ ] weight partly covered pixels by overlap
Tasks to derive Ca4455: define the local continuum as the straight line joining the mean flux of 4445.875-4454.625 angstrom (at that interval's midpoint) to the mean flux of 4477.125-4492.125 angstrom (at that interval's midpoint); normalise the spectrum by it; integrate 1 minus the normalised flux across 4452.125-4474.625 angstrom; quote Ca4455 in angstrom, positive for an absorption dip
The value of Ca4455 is 2.35 angstrom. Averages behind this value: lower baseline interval 26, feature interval 22.8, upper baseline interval 24.4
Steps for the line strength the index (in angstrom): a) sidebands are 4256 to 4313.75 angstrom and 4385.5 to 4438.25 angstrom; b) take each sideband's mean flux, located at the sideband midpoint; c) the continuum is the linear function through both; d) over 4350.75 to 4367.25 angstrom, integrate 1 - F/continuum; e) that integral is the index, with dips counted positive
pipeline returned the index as -1.3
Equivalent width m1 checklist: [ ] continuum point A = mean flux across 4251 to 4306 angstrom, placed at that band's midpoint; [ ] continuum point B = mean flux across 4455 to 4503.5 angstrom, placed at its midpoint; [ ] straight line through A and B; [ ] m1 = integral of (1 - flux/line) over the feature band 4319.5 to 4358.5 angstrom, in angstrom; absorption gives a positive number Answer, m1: -2.38 angstrom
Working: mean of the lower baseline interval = 17.6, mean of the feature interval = 20.6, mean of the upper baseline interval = 23.8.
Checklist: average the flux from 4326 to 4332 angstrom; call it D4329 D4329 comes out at 21.7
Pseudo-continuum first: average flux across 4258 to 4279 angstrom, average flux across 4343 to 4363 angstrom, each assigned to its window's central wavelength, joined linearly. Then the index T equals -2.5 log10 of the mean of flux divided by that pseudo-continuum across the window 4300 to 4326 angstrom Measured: 0.19 mag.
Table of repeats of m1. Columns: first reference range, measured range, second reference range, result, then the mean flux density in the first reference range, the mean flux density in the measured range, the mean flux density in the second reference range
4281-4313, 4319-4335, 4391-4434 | -2.77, 16.4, 20.5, 20.7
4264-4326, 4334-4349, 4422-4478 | -0.89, 17.5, 20.5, 23.7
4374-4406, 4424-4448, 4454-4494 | -2.65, 19.4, 24.1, 23.6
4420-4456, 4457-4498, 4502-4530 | 2.77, 24.2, 23.7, 26.5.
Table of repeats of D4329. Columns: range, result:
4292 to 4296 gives 18.2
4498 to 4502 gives 24.6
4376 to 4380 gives 23.9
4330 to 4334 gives 19.2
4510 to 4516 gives 27.7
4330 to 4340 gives 20.4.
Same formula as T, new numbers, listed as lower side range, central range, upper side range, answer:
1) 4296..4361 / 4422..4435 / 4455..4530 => -0.04 mag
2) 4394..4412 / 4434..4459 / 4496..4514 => -0.08 mag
